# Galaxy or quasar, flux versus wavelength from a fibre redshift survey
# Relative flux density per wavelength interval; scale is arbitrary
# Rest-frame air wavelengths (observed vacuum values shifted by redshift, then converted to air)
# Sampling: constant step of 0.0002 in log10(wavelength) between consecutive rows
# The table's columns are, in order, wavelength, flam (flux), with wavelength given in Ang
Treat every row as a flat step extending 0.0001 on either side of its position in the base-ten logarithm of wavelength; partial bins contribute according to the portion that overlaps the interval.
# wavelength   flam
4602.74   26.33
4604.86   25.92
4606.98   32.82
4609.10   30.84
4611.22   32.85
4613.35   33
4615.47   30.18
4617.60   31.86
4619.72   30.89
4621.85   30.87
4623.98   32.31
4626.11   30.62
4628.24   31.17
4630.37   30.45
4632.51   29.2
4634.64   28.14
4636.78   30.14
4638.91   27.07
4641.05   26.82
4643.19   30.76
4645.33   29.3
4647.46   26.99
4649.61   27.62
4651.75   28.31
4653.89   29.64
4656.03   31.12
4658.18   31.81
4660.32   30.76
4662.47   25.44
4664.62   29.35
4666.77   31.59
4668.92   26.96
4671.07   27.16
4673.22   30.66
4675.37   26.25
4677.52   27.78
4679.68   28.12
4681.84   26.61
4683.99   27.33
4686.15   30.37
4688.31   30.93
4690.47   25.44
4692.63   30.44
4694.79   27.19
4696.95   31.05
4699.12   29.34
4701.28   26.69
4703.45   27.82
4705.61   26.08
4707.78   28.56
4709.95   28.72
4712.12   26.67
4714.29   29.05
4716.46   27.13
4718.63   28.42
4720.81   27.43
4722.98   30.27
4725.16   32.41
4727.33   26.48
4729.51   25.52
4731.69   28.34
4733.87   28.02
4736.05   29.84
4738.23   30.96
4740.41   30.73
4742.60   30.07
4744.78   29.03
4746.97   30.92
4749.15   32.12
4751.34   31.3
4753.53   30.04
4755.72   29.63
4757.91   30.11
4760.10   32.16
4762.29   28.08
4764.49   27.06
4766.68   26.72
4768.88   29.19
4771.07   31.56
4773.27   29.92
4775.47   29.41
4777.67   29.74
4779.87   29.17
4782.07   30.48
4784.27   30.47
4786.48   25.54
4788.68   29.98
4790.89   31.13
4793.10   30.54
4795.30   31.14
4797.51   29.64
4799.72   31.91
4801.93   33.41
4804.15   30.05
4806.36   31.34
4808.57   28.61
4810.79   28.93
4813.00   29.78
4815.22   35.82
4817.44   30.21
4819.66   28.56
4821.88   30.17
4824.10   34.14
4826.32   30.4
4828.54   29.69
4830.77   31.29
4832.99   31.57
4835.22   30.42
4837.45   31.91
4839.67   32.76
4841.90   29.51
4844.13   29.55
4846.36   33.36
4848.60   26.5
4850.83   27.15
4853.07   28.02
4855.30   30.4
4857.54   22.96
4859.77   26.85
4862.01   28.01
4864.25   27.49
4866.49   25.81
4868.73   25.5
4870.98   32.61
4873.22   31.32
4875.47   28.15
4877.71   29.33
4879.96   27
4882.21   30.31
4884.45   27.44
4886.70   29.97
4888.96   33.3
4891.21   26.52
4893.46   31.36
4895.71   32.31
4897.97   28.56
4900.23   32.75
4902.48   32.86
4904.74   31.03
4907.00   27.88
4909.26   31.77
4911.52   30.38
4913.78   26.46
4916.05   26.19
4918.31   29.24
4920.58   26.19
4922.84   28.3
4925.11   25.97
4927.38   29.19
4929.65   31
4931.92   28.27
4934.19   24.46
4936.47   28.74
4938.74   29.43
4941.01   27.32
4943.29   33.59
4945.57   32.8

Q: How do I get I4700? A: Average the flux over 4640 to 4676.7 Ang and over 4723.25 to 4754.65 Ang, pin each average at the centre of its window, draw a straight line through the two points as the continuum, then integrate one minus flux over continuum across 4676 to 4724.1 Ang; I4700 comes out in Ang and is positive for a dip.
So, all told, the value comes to 1.8 Ang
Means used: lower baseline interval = 28.9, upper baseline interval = 29.7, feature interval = 28.2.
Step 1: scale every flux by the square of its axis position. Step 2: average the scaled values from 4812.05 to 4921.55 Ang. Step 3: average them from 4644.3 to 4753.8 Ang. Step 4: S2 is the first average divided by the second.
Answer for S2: 1.1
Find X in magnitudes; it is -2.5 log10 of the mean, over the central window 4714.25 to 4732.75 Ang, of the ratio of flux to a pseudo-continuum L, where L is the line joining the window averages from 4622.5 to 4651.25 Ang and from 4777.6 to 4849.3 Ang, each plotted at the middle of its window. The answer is 0.06 mag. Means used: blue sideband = 29.3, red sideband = 30.6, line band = 28.3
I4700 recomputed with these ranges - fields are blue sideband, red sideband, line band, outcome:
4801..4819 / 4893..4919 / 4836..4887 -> 2.8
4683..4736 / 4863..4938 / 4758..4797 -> -1.3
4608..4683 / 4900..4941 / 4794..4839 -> -3.0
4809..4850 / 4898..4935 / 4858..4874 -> 1.1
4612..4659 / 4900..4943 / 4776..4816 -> -1.5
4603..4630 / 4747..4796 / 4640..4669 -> 1.5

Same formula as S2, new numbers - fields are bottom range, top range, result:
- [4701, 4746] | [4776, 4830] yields 1.10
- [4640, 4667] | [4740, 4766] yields 1.08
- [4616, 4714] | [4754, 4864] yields 1.10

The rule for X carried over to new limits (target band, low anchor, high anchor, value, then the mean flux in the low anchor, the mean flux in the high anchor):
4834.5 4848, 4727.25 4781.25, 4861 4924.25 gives -0.06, 29.5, 29.2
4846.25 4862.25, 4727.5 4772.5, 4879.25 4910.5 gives 0.09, 29.5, 30.3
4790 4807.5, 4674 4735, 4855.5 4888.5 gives -0.11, 28.2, 28.2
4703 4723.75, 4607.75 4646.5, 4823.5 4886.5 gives 0.07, 30.4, 29.2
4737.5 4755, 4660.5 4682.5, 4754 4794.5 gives -0.05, 28.1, 29.5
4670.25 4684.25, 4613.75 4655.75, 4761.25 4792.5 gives 0.07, 29.7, 29.2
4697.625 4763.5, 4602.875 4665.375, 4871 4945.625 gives 0.02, 29.8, 29.4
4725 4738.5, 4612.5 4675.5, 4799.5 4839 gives 0.07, 29.6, 31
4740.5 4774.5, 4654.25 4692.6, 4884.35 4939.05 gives -0.04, 28.7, 29.2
